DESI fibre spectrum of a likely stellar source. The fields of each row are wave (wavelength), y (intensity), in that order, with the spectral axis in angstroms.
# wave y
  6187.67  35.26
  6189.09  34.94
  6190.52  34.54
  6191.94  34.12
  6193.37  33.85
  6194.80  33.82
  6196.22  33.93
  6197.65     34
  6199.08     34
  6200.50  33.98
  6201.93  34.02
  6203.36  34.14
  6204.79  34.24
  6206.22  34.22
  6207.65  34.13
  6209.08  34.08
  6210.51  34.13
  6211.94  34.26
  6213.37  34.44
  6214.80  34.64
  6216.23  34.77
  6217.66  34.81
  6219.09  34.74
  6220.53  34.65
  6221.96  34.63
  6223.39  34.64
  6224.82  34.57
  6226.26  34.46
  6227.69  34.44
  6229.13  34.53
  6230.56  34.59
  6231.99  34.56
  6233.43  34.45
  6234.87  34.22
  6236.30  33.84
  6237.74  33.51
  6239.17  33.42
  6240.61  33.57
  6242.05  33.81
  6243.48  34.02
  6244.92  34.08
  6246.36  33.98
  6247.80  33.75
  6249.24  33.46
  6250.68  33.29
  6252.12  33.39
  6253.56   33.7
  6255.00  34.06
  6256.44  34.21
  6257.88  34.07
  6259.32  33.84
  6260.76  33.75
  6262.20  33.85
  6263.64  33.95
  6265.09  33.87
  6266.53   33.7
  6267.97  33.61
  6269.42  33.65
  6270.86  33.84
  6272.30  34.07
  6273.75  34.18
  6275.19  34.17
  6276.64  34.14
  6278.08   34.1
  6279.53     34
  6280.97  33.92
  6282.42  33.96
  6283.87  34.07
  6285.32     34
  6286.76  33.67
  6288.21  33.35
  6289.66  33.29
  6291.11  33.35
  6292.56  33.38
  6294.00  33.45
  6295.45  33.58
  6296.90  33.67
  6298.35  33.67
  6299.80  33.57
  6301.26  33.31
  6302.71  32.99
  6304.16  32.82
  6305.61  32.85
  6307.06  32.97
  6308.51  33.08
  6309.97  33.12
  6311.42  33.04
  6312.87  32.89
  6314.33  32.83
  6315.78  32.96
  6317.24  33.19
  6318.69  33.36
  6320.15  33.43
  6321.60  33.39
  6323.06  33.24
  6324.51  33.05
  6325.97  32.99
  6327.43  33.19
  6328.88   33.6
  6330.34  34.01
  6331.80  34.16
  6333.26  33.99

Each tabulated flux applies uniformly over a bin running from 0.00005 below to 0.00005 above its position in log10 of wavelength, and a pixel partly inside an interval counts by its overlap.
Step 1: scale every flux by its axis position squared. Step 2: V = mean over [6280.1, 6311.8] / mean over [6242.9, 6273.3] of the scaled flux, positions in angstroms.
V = 1.0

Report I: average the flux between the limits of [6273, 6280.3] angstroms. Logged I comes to 34.1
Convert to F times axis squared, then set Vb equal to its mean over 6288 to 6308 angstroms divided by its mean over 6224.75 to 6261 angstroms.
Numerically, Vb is 1.0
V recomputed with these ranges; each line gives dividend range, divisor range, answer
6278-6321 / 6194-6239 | 1.00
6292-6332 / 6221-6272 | 1.00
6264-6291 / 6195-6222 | 1.01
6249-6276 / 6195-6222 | 1.00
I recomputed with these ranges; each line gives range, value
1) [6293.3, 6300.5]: 33.6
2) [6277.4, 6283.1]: 34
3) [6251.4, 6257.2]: 33.8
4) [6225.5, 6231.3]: 34.5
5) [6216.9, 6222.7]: 34.7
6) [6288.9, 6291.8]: 33.3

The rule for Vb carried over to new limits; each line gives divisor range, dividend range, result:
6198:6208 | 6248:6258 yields 1.00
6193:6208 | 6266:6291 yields 1.02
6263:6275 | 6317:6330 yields 1.00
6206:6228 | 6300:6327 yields 0.99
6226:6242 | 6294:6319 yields 0.99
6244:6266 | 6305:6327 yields 1.00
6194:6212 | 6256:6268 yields 1.01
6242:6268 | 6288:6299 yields 1.00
